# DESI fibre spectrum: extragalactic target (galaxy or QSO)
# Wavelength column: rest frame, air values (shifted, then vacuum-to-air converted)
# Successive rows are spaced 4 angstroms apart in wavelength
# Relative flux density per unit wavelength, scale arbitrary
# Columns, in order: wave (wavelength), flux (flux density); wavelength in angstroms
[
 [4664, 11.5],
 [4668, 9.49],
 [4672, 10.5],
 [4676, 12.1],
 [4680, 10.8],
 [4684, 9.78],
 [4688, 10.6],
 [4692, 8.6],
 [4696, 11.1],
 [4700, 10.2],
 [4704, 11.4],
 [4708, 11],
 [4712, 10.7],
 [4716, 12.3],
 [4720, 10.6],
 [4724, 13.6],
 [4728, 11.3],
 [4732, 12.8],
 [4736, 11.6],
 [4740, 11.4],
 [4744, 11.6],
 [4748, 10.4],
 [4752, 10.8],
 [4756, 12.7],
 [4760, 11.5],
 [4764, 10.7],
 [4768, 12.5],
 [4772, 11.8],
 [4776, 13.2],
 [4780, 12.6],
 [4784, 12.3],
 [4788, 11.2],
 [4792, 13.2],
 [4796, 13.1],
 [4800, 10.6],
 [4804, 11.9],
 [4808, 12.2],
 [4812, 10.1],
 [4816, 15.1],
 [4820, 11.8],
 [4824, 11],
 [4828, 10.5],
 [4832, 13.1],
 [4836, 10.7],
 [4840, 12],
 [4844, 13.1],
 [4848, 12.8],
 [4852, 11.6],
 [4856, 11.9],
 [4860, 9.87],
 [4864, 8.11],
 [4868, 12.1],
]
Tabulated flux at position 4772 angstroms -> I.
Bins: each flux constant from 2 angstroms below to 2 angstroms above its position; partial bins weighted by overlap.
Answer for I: 11.8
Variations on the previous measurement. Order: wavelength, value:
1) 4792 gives 13.2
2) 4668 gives 9.49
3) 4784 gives 12.3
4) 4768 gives 12.5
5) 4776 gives 13.2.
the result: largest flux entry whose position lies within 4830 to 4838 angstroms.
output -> 13.1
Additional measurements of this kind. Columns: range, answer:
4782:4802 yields 13.2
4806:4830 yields 15.1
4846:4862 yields 12.8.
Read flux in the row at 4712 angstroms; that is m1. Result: 10.7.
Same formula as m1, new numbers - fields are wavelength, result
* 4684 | 9.78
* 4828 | 10.5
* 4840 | 12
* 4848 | 12.8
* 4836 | 10.7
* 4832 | 13.1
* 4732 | 12.8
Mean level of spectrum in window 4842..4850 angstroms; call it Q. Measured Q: 12.9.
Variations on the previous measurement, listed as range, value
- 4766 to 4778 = 12.5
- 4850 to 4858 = 11.8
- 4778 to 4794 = 12.3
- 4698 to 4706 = 10.8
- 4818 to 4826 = 11.4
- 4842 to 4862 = 11.9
